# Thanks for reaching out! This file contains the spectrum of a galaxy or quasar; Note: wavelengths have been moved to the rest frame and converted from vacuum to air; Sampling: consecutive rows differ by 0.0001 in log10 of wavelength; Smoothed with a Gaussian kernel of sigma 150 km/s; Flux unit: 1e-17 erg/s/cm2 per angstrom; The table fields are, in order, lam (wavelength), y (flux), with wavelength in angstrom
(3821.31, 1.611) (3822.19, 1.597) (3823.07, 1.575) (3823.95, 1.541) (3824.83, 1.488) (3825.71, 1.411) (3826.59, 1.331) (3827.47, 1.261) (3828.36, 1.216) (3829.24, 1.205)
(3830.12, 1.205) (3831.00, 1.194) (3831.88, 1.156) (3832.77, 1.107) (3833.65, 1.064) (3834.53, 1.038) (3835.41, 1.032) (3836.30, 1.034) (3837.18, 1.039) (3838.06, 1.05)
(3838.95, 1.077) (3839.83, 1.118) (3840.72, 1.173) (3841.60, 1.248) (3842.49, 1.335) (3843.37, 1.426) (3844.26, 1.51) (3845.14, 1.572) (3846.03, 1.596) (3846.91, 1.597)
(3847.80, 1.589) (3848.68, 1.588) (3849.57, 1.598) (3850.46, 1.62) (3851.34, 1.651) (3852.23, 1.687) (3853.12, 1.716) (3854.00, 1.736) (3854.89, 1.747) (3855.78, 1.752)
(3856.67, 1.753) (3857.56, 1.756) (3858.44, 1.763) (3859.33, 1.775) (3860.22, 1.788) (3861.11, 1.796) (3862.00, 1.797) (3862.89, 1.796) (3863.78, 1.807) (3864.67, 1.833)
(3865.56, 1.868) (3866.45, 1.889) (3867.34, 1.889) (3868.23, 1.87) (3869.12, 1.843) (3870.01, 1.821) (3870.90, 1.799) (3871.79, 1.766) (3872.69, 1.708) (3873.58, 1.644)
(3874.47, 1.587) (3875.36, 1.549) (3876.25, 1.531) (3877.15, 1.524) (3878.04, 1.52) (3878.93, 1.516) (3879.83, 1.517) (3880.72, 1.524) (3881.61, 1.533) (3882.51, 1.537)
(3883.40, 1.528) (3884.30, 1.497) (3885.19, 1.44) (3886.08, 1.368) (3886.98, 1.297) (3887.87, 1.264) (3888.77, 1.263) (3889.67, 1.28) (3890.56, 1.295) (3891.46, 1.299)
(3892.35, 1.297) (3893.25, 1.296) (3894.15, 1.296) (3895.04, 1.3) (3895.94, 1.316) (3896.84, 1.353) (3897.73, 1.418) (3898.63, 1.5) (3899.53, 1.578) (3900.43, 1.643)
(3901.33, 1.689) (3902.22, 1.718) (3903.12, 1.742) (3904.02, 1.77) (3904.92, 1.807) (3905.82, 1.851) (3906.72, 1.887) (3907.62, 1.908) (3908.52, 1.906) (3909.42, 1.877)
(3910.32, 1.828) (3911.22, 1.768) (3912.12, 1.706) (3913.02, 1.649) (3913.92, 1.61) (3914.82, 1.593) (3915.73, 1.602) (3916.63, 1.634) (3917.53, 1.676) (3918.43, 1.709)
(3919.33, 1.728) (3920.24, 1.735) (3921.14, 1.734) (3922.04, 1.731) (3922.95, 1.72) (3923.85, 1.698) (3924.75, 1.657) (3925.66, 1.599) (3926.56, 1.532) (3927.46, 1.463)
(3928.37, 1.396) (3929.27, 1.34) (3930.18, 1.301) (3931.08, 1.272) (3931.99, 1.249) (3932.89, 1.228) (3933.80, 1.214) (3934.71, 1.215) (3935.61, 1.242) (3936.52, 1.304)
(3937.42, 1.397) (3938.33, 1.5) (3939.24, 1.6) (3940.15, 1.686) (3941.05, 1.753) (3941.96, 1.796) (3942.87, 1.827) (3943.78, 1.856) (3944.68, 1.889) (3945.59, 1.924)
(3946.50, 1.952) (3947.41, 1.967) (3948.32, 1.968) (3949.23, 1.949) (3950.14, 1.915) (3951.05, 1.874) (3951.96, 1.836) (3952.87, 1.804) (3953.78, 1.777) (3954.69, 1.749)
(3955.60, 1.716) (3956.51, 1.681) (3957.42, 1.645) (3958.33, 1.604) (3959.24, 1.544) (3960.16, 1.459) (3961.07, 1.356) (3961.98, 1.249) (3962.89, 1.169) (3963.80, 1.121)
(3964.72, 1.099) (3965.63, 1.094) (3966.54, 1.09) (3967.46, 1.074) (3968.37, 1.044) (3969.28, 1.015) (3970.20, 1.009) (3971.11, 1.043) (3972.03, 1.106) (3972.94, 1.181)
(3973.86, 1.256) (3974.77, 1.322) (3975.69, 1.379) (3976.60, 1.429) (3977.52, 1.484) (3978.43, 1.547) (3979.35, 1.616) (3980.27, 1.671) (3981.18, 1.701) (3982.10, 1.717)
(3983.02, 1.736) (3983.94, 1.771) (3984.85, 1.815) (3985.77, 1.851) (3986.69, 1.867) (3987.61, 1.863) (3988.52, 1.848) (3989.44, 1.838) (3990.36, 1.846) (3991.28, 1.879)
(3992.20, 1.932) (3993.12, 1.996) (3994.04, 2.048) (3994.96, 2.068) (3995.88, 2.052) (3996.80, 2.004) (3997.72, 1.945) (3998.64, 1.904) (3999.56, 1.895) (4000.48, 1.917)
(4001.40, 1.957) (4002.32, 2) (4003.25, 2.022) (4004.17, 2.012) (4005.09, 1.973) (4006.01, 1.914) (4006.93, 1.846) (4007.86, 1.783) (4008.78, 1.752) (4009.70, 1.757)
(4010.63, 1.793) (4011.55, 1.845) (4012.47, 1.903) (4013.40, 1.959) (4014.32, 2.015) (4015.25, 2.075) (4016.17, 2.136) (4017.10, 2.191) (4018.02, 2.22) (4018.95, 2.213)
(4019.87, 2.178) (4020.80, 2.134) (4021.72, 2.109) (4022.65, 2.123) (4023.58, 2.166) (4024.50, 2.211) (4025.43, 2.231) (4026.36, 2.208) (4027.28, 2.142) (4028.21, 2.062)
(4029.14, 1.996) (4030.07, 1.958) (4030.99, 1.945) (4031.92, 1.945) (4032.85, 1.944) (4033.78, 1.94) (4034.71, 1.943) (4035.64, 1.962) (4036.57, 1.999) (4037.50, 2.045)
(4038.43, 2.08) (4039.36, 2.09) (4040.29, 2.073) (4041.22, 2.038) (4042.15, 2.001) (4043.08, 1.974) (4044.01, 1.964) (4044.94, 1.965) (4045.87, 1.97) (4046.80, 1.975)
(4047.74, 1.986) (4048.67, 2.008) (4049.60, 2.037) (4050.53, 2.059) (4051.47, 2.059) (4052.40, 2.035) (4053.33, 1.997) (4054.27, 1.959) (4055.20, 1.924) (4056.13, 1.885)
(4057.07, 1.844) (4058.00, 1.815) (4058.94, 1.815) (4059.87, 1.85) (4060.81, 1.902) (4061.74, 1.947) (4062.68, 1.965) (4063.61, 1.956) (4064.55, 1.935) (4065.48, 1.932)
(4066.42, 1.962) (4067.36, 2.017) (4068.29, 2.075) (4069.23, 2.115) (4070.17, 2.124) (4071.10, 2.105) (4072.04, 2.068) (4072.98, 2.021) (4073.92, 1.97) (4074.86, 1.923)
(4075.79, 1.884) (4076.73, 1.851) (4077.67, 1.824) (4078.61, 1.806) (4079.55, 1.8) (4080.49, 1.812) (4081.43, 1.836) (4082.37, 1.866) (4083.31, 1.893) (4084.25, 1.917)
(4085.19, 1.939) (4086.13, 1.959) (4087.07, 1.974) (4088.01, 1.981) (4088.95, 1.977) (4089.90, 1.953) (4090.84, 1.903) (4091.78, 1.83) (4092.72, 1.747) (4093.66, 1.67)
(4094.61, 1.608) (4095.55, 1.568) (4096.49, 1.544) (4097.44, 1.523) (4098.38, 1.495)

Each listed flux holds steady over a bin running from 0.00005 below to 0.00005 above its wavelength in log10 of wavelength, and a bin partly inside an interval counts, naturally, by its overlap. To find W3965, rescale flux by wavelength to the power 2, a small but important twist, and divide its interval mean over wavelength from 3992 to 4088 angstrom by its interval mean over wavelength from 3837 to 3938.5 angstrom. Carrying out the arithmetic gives 1.37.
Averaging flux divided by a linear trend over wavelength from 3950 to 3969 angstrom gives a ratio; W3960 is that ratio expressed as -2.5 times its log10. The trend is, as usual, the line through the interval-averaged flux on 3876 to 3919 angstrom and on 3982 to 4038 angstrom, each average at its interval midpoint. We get 0.22 mag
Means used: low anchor 1.56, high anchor 1.98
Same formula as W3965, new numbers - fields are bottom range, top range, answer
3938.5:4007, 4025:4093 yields 1.23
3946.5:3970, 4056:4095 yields 1.34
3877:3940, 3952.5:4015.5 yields 1.13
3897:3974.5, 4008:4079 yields 1.35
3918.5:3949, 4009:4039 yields 1.34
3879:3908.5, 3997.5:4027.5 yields 1.42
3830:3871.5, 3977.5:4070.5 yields 1.39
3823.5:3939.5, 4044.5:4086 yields 1.40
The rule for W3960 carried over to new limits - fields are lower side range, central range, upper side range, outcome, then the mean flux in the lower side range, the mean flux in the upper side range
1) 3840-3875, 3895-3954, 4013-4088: 0.09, 1.68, 2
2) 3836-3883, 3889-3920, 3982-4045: 0.07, 1.6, 1.98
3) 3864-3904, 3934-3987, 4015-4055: 0.17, 1.55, 2.05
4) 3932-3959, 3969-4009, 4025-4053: 0.07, 1.68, 2.02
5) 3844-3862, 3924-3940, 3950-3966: 0.13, 1.68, 1.53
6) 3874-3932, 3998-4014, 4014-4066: 0.00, 1.56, 2.02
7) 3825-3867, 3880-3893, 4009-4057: 0.15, 1.48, 2.02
